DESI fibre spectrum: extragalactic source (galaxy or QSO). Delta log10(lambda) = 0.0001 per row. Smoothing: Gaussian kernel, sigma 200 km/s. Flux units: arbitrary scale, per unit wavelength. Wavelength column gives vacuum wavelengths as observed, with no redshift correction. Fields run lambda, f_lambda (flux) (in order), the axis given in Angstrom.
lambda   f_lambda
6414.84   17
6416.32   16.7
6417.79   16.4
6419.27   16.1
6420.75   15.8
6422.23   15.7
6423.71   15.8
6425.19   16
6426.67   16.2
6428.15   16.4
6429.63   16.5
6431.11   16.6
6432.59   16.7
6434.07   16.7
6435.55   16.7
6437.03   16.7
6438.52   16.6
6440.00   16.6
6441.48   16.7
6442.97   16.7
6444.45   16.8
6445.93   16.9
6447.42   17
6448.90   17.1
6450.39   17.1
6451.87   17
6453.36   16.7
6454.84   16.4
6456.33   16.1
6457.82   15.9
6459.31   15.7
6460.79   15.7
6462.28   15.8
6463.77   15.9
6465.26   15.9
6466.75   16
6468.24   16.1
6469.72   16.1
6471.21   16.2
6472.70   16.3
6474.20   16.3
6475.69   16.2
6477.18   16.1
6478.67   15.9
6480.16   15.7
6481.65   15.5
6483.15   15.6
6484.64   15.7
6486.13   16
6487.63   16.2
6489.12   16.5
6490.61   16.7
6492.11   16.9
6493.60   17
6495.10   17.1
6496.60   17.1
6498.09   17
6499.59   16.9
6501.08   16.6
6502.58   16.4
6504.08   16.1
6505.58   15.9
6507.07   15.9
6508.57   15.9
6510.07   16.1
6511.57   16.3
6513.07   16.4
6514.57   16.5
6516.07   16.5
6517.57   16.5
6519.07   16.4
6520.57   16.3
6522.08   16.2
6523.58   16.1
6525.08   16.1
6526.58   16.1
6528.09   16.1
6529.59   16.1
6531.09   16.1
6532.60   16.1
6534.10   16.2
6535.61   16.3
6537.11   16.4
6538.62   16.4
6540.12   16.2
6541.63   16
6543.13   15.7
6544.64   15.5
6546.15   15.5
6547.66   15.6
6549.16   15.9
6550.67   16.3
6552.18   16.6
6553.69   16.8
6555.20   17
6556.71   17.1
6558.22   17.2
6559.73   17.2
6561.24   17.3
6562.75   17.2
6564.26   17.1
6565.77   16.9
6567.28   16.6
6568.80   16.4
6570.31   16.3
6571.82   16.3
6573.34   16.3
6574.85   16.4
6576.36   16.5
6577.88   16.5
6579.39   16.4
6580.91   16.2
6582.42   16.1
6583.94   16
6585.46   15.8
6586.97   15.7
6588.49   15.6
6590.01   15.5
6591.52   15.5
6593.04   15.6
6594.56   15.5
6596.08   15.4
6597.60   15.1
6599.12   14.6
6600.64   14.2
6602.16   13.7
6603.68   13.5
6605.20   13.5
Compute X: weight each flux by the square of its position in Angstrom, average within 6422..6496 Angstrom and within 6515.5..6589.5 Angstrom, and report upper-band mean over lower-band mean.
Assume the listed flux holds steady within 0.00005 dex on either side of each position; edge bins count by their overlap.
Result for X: 1.03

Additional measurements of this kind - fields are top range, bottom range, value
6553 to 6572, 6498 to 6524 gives 1.05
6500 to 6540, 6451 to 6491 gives 1.03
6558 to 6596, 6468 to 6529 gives 1.02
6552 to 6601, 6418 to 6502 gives 1.03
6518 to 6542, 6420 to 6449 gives 1.01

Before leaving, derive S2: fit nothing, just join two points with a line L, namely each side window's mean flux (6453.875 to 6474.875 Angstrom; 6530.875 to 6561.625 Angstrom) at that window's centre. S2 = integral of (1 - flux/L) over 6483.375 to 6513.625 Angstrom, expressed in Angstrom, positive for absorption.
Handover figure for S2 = -0.5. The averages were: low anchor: 16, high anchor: 16.3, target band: 16.4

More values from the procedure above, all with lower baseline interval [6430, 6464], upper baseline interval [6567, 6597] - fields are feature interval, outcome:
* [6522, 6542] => 0.0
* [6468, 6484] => 0.4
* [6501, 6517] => 0.1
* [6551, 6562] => -0.6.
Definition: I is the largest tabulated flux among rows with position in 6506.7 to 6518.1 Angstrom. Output 16.5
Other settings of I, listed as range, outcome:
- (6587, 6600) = 15.6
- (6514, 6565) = 17.3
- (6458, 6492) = 16.7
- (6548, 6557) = 17.1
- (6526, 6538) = 16.4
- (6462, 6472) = 16.2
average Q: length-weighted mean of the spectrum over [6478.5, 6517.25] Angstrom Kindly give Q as 16.3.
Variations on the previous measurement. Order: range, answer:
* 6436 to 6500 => 16.4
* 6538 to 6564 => 16.5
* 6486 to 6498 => 16.7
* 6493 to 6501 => 17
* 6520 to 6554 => 16.1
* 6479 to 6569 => 16.4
